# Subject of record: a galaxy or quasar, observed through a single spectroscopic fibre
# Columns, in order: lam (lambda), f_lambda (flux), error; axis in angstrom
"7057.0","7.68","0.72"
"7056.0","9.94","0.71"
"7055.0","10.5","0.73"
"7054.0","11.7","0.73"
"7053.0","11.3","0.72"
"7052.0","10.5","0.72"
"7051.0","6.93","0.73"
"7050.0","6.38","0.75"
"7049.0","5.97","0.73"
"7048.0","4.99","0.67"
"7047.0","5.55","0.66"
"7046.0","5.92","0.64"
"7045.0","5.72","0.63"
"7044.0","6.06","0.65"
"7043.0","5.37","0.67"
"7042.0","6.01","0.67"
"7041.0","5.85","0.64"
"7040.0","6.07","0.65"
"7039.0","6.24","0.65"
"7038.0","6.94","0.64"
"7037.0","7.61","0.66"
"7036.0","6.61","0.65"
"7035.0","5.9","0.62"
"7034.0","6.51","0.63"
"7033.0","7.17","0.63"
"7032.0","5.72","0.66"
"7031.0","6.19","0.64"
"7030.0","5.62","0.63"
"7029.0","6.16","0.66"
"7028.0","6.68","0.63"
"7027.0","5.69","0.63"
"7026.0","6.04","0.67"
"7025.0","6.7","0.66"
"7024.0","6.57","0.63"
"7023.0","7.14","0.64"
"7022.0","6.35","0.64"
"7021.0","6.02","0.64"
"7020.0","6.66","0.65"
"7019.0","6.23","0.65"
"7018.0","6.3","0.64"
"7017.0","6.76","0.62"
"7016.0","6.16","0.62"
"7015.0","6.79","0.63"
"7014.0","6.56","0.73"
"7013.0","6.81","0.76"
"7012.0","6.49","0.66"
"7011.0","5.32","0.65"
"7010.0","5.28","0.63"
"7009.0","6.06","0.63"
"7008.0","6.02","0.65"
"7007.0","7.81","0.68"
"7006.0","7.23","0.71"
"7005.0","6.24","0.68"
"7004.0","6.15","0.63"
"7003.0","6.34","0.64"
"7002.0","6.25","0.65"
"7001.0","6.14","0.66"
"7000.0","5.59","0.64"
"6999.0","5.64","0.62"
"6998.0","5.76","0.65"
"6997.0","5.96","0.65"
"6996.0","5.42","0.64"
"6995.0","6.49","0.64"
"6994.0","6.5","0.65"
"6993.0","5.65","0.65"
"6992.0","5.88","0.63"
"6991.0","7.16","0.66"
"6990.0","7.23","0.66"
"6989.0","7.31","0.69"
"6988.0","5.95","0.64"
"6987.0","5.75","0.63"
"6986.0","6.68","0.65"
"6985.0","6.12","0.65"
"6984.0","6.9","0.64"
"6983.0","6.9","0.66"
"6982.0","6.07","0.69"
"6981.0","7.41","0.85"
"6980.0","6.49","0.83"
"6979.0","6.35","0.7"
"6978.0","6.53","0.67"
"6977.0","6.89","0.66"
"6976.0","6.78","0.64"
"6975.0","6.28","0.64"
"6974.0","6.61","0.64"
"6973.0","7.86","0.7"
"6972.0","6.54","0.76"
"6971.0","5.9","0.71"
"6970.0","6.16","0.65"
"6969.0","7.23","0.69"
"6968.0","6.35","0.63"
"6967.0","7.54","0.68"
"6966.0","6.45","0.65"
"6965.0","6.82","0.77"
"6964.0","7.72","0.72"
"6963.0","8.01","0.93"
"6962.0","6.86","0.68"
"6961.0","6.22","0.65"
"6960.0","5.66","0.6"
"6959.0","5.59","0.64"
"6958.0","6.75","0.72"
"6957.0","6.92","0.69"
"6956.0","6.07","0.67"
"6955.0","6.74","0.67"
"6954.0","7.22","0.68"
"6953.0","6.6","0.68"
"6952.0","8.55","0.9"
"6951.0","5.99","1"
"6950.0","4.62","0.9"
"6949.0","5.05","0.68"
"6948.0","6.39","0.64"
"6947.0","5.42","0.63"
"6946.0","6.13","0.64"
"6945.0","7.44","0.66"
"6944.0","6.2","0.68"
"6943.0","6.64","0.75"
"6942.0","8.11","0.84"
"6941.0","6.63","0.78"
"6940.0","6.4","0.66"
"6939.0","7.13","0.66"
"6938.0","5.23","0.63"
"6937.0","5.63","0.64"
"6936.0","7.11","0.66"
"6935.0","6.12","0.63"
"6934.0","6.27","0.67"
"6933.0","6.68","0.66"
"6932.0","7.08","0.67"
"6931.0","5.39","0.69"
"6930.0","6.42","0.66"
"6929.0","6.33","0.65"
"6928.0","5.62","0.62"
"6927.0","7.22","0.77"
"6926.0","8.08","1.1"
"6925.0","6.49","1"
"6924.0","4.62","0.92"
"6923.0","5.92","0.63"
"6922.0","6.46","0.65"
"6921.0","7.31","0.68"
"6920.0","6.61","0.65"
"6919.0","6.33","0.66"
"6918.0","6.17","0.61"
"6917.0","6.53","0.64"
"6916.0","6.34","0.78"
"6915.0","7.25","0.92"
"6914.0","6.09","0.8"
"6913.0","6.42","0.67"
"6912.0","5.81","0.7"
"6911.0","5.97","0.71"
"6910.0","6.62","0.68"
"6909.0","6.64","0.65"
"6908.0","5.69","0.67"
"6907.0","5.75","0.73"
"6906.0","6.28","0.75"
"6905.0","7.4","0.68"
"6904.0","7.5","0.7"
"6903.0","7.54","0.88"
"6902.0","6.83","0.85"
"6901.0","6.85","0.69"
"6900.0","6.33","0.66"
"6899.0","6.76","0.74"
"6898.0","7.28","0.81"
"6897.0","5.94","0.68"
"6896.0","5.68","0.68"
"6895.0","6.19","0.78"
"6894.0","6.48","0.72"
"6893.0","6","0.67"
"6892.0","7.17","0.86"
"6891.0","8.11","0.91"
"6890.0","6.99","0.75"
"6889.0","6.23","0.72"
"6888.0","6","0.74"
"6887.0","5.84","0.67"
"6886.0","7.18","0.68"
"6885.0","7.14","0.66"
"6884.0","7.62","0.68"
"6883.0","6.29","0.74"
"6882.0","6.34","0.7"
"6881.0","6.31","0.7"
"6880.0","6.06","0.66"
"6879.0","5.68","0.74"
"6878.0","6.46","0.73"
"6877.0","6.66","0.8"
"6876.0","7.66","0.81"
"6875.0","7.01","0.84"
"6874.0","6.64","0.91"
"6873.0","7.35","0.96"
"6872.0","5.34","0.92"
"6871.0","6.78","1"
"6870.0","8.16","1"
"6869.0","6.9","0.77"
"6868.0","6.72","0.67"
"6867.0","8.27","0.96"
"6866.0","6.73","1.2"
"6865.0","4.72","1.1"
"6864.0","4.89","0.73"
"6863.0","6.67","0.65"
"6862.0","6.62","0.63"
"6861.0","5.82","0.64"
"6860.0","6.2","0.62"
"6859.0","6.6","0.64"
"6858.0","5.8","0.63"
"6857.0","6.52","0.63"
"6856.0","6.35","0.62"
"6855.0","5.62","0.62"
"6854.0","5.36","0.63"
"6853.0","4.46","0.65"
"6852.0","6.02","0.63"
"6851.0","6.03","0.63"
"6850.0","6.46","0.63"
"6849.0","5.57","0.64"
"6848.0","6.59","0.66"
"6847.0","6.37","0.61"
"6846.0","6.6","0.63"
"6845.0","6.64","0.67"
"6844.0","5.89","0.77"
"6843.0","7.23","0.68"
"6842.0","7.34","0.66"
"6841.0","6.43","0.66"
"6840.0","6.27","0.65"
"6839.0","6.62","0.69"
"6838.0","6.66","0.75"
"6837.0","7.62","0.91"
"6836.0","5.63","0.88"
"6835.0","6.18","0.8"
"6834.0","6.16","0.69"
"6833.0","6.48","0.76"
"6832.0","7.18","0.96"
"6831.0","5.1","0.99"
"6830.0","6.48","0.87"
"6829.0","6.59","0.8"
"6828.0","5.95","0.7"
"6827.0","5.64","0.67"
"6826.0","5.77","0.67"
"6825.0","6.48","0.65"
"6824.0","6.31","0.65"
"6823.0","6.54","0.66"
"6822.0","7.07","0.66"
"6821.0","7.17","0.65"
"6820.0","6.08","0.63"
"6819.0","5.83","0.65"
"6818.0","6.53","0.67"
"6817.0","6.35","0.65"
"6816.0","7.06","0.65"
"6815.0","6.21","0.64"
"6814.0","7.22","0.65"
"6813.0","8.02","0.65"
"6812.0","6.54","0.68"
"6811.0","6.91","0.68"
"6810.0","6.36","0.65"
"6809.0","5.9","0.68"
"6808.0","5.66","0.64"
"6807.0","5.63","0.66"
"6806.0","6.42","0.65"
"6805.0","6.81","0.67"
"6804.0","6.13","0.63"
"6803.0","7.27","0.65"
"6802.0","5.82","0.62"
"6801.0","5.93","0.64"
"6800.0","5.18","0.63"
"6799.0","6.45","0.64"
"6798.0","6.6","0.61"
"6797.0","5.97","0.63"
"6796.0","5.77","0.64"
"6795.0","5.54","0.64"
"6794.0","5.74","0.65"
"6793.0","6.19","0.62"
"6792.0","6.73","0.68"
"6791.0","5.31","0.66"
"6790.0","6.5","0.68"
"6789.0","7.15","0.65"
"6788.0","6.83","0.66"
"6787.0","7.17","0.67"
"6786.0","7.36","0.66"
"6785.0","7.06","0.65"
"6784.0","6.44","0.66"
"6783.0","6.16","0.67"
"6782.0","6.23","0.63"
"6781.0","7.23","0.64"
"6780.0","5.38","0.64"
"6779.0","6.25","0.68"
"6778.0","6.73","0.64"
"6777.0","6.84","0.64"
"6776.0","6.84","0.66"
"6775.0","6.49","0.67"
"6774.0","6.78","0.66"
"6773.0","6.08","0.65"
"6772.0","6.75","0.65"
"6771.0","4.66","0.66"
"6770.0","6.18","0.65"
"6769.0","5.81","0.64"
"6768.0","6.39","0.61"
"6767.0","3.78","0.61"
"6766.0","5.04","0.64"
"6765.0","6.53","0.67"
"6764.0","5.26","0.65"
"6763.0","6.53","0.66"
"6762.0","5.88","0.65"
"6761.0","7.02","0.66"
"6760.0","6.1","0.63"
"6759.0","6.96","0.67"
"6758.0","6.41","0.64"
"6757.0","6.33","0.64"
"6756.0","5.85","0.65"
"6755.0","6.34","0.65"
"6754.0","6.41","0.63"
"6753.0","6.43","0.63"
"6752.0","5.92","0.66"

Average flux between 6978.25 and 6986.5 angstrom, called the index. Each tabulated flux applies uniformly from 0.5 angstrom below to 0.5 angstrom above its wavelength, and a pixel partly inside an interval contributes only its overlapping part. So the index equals 6.61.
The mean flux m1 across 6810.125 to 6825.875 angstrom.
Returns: 6.66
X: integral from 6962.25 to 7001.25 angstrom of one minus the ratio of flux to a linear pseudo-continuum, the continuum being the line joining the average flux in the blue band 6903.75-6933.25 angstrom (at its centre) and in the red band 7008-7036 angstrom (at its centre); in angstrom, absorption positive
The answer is -1.2 angstrom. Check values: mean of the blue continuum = 6.42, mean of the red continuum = 6.29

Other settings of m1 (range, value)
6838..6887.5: 6.43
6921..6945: 6.46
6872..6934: 6.54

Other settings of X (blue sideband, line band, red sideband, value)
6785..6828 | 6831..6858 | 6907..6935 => 0.4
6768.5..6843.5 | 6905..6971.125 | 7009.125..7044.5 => -1.3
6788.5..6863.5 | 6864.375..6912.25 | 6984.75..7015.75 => -2.5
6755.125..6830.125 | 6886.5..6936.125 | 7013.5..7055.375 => 0.1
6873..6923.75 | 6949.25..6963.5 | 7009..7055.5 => 0.2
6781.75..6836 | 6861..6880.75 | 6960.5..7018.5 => -0.5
